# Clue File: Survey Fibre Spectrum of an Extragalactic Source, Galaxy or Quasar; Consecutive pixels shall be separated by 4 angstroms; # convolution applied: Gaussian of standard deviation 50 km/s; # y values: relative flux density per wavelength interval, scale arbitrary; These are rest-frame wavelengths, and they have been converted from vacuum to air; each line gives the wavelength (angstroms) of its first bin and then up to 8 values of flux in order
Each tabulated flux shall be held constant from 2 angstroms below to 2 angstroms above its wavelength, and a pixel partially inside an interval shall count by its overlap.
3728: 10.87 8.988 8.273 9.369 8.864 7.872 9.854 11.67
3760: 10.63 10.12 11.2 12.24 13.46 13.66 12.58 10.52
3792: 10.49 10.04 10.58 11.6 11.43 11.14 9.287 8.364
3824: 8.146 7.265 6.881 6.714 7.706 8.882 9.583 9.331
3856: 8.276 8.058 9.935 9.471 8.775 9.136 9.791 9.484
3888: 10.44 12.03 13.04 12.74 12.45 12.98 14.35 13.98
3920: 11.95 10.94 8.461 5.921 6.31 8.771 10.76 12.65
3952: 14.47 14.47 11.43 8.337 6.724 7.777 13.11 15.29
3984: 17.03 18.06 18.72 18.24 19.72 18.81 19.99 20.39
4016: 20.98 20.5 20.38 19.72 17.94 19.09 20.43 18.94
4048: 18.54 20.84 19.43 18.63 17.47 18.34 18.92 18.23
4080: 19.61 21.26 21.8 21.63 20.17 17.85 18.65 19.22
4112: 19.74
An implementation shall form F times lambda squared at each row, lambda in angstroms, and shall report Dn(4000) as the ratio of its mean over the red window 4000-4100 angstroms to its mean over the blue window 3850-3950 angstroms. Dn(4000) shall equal 2.0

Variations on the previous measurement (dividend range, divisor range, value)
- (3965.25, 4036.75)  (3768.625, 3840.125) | 1.88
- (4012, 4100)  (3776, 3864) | 2.30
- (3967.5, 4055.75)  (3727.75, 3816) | 1.91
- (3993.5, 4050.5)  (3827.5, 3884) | 2.46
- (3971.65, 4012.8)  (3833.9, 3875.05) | 2.14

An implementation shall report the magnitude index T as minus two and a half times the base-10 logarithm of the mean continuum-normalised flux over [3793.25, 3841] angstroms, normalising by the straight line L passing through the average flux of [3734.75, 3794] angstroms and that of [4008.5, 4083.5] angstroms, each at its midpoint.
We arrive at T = 0.321 mag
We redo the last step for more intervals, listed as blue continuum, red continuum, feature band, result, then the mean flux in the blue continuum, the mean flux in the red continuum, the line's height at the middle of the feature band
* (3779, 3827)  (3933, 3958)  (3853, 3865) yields 0.226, 10.5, 11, 10.7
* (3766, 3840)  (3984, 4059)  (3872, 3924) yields 0.215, 10.2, 19.4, 14.2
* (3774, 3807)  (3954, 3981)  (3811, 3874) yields 0.308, 11.6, 10.9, 11.4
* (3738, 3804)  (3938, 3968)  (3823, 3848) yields 0.381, 10.8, 11.2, 11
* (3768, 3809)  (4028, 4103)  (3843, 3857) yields 0.419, 11.6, 19.4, 13.4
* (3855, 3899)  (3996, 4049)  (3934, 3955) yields 0.325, 9.96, 19.6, 14.4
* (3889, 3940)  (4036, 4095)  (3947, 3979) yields 0.224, 11.1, 19.6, 13.9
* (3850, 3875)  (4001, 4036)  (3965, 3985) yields 0.413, 8.98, 19.8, 16.8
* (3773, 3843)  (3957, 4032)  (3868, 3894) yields 0.255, 10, 16.4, 12.5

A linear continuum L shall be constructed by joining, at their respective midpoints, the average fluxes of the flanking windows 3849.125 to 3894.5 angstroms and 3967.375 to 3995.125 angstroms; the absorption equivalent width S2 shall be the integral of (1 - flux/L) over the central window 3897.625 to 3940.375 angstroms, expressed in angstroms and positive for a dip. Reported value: 2.2 angstroms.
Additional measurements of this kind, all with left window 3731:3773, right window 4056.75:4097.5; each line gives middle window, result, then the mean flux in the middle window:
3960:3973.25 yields 6.59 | 8.18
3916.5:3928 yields 2.84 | 11.3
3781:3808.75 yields 0.10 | 11.1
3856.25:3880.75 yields 7.82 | 9.1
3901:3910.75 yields 1.10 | 12.8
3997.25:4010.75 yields -1.61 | 19.5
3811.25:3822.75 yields 2.41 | 9.33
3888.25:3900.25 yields 1.59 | 12.3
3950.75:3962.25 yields 1.94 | 13.3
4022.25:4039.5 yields -1.09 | 19.4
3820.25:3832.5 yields 4.52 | 7.63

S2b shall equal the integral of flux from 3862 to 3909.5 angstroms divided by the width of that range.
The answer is 10.8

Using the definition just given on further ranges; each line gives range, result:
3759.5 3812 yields 11.4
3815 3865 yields 8.29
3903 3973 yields 10.7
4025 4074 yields 19.1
